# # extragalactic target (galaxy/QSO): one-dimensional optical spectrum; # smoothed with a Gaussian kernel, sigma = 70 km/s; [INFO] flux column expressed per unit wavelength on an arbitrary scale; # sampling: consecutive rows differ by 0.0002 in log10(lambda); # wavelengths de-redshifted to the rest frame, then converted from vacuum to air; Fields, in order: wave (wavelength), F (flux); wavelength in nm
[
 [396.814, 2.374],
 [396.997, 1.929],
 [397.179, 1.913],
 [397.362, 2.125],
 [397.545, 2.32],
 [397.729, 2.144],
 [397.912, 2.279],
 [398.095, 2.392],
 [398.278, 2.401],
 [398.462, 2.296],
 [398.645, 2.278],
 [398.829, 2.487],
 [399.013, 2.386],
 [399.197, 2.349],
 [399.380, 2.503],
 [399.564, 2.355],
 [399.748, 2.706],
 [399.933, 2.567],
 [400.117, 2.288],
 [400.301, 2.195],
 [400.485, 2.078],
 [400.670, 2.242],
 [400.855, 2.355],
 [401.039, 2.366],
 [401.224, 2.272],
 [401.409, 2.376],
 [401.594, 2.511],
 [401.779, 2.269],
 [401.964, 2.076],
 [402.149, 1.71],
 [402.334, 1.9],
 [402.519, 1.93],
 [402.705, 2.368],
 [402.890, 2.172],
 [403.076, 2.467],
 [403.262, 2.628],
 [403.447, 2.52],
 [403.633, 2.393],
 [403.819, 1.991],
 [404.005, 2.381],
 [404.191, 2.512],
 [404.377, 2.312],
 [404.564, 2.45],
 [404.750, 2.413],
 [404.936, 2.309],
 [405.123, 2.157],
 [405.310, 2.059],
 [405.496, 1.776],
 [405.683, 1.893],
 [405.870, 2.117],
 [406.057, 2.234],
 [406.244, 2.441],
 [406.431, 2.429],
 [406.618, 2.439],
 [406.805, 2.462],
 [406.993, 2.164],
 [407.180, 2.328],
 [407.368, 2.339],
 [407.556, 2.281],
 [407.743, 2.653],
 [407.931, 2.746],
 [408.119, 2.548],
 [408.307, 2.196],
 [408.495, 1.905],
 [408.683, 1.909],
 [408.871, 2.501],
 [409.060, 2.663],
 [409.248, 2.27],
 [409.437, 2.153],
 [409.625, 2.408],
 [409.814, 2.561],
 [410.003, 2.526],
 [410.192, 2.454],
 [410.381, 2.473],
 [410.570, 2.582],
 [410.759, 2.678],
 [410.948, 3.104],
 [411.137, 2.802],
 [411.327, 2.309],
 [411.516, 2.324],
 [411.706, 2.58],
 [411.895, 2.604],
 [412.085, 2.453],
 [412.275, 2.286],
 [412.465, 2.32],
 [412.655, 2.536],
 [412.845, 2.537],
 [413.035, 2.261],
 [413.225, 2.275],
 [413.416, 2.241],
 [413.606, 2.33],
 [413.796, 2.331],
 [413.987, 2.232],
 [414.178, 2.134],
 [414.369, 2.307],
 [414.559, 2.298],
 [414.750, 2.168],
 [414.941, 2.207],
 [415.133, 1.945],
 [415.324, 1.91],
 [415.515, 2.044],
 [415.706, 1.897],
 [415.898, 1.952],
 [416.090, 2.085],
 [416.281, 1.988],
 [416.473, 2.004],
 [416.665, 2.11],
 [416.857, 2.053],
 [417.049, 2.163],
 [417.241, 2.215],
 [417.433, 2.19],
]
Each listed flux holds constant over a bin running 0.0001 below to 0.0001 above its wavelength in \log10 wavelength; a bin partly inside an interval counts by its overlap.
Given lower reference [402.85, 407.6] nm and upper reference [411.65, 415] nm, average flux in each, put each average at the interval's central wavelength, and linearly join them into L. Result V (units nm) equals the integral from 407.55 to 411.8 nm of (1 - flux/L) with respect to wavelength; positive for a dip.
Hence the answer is -0.27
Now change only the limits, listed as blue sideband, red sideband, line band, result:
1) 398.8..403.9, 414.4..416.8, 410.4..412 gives -0.36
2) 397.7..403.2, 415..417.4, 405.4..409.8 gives -0.26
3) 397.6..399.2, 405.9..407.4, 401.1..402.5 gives 0.11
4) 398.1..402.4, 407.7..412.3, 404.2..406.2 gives 0.16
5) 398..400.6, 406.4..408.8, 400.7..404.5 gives 0.14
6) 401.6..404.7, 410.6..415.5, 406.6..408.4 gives -0.08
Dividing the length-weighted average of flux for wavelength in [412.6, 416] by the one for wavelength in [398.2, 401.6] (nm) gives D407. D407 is 0.93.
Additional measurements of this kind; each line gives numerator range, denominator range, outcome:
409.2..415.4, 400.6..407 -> 1.05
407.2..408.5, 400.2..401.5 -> 1.06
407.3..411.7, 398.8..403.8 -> 1.06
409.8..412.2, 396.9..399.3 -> 1.14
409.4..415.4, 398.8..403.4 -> 1.04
